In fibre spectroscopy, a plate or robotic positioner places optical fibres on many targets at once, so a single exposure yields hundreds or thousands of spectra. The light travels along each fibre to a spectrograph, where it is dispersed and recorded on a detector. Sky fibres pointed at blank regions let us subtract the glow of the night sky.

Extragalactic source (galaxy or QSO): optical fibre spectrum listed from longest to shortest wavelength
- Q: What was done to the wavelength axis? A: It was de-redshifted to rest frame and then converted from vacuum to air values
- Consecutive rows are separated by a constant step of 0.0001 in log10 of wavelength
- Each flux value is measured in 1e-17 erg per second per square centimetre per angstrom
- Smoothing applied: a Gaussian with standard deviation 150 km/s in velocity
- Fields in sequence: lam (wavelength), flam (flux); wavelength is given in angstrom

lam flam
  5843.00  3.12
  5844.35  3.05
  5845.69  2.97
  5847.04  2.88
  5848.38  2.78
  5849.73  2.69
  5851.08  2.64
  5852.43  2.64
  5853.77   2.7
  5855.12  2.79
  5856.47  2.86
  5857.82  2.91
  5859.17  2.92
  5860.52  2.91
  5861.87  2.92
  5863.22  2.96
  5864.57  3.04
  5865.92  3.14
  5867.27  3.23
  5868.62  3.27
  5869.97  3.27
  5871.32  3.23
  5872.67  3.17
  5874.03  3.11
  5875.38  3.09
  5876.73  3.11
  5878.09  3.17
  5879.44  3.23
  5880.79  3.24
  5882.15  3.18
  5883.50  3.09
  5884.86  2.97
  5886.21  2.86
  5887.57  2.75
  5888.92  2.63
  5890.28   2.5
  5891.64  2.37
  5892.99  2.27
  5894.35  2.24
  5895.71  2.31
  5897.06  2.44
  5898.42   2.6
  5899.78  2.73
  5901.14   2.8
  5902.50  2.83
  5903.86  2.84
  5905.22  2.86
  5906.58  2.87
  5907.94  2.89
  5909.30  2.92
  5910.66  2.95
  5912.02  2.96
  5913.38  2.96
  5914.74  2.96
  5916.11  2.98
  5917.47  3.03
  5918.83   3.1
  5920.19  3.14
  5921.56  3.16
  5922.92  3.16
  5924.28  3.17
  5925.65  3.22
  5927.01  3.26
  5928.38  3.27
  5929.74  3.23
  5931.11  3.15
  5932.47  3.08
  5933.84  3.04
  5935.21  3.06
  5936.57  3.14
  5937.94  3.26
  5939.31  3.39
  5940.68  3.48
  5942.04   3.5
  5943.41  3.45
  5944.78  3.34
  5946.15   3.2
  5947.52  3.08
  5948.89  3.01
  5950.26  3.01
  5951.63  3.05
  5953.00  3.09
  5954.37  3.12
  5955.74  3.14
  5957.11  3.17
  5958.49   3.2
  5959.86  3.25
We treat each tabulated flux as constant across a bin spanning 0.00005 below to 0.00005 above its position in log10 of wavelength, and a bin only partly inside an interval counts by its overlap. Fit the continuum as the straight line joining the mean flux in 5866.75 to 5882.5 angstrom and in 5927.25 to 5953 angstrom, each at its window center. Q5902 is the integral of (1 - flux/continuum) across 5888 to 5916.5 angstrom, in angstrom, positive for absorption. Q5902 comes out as 4.4 angstrom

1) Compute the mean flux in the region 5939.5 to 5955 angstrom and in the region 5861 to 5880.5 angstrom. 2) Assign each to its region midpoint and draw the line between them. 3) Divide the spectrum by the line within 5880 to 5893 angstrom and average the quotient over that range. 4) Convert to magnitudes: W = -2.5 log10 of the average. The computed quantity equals 0.12 mag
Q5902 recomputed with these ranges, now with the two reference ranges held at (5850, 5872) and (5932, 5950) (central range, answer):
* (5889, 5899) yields 2.2 angstrom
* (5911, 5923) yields 0.4 angstrom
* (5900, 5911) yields 0.9 angstrom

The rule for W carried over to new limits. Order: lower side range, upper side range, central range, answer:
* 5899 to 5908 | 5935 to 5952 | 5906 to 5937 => -0.023 mag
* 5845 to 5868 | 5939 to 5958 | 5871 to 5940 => 0.036 mag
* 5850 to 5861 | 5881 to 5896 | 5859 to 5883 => -0.145 mag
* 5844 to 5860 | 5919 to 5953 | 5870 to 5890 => -0.041 mag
